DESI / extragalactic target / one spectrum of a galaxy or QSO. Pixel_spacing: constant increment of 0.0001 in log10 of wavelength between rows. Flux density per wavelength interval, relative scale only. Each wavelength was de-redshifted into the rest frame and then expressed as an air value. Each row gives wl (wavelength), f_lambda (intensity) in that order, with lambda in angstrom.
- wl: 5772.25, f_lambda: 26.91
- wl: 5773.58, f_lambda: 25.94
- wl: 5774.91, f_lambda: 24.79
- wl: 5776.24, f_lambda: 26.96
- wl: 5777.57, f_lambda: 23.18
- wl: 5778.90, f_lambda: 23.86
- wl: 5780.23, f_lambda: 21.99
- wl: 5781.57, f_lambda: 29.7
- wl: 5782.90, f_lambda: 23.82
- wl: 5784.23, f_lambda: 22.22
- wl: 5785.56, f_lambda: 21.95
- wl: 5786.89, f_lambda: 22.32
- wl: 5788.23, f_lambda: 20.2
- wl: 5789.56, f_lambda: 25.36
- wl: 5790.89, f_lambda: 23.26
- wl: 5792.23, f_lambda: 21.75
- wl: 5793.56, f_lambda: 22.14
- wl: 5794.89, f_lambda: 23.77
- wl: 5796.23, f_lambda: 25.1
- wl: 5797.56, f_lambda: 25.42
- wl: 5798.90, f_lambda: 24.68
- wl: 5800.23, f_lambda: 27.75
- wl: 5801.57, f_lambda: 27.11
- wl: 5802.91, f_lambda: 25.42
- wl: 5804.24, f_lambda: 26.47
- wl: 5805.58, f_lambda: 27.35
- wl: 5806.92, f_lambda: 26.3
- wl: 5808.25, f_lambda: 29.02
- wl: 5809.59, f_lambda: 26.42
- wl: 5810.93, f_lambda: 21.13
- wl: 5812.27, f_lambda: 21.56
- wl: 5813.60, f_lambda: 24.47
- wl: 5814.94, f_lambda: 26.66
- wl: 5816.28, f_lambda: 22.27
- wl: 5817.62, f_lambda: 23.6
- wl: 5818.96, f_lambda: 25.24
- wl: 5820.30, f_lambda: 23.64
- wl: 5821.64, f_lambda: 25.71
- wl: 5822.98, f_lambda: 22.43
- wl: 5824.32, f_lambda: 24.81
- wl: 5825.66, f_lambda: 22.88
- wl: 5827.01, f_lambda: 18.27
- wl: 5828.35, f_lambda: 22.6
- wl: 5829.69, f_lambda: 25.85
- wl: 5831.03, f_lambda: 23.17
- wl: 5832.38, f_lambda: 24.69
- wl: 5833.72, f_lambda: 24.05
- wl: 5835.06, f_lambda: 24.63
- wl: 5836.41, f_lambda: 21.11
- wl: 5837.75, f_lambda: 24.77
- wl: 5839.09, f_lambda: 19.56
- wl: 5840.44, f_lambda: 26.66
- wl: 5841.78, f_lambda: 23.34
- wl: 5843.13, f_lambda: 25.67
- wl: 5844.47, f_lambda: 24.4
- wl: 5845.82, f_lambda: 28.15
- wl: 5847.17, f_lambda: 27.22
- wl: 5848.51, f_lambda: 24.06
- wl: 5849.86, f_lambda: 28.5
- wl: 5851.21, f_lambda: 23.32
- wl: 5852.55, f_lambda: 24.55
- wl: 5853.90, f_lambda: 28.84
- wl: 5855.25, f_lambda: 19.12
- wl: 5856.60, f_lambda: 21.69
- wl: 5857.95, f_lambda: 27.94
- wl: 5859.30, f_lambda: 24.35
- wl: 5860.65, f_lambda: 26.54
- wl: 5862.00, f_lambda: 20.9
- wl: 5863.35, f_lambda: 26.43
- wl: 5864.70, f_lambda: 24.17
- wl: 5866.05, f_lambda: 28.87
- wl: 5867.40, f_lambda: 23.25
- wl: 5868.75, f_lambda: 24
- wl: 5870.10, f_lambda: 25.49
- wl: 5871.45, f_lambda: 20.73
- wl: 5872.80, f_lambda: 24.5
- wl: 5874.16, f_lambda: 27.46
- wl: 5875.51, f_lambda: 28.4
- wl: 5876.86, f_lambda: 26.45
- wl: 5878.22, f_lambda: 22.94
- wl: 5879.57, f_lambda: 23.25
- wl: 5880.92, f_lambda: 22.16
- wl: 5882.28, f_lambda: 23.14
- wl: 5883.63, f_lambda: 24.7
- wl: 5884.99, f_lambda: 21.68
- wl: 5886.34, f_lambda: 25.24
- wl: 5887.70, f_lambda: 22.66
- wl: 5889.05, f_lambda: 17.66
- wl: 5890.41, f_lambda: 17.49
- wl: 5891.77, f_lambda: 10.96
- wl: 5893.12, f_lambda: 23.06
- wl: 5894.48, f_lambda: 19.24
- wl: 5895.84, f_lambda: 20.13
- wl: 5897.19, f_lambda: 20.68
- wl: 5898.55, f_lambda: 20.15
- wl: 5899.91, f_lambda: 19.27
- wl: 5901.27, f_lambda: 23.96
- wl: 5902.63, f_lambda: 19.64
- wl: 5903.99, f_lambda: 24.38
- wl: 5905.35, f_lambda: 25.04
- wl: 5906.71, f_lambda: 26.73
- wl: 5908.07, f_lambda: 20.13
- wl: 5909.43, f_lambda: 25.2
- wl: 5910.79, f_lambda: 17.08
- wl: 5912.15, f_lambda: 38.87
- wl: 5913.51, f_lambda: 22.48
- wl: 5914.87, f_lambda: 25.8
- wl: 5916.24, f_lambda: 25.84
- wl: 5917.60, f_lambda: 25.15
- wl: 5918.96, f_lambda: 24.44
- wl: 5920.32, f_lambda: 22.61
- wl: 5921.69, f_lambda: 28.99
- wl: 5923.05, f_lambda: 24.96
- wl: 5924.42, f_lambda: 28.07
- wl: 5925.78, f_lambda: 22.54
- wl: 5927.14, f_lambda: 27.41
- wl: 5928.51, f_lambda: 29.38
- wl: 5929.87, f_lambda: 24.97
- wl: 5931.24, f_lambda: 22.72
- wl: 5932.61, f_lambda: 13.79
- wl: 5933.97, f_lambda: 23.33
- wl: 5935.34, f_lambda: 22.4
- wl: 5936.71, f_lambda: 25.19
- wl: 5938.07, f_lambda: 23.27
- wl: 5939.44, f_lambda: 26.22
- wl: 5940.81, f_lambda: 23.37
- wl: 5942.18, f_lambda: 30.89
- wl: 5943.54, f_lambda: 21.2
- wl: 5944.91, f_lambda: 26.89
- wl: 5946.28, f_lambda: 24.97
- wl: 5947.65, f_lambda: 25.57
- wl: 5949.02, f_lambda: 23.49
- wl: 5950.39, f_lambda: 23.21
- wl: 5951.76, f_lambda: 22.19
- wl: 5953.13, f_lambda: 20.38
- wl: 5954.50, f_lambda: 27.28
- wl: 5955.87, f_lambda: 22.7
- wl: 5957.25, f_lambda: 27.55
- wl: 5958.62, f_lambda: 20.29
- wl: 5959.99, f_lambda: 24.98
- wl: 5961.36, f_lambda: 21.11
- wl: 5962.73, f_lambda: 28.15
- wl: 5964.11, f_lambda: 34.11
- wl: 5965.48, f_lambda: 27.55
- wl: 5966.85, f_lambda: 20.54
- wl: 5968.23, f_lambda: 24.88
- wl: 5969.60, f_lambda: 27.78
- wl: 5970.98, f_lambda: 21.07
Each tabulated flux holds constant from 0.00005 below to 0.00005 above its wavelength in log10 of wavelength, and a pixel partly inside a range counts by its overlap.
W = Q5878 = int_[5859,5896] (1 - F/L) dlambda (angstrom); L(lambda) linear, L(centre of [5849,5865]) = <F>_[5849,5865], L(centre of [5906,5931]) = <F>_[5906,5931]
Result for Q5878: 2.77 angstrom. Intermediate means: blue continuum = 24.7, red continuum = 25.5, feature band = 23.1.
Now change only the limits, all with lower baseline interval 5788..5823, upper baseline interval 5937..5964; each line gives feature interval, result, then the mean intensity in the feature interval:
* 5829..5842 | 0.47 angstrom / 23.8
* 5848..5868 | -0.14 angstrom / 24.8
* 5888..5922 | 2.92 angstrom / 22.5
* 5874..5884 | -0.01 angstrom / 24.7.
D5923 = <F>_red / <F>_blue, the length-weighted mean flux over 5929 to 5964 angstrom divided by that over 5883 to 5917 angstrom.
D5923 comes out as 1.08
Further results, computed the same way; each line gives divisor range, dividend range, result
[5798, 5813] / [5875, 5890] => 0.91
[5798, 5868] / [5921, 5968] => 1.00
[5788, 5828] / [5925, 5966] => 1.01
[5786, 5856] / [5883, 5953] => 0.96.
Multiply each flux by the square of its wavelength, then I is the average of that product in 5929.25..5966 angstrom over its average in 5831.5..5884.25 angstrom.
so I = 1.02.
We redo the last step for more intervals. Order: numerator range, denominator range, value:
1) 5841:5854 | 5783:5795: 1.16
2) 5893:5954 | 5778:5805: 1.03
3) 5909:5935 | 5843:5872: 1.02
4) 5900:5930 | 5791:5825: 1.05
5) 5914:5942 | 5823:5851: 1.05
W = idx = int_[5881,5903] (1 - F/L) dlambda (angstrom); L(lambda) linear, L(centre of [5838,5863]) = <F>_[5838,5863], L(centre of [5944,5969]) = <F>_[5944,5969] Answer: 3.6 angstrom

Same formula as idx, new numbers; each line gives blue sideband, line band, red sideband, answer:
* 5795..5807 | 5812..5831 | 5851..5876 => 1.5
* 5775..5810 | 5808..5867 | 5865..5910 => -1.5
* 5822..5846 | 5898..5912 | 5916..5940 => 0.9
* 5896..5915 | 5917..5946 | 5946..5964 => -1.0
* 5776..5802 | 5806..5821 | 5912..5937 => -0.3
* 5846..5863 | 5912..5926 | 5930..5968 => -0.9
